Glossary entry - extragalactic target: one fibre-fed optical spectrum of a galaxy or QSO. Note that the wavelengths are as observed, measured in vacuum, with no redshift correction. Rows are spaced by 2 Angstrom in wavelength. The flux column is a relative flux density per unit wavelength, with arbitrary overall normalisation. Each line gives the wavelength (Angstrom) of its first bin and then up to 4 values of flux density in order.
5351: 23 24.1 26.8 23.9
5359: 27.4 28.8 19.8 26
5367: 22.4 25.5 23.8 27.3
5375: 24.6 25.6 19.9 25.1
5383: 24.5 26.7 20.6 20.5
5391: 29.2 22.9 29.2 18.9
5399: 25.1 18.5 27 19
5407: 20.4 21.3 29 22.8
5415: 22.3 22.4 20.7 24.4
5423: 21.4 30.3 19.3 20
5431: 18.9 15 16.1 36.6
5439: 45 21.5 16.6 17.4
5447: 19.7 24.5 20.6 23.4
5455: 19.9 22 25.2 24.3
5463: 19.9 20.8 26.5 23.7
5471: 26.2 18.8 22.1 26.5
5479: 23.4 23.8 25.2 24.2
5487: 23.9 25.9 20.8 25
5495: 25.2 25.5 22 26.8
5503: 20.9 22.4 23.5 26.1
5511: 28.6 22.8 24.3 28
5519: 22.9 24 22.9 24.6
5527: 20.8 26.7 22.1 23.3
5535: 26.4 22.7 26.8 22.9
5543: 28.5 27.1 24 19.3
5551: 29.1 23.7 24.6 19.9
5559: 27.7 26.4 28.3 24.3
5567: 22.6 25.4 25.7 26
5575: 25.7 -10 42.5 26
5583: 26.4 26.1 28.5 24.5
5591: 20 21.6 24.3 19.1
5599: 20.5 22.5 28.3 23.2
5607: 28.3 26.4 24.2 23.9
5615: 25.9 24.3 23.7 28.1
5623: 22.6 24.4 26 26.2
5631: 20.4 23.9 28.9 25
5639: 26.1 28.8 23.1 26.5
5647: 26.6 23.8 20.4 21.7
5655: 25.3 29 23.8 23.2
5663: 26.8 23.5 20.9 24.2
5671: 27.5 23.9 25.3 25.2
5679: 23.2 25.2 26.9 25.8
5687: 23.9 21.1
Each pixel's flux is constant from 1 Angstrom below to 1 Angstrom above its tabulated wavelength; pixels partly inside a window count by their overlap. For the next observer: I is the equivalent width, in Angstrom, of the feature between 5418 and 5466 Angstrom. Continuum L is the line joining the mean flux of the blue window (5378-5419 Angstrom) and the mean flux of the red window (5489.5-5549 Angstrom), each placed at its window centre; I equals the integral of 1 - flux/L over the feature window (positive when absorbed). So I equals 2.0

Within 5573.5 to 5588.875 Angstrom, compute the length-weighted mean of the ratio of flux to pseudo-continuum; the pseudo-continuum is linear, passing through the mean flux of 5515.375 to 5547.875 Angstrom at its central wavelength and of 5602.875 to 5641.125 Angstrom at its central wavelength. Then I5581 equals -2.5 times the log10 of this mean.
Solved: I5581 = 0.056 mag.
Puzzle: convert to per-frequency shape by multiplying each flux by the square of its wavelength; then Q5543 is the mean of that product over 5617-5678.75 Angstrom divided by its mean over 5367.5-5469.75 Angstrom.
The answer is 1.16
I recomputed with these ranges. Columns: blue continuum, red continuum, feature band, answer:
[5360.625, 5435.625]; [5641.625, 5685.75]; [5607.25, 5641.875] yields -1.22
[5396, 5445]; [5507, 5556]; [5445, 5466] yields 1.48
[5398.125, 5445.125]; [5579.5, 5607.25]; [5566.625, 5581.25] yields 0.87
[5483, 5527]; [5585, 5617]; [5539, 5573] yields -1.21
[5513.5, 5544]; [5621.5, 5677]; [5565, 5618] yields 1.47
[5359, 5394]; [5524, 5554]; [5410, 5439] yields 1.03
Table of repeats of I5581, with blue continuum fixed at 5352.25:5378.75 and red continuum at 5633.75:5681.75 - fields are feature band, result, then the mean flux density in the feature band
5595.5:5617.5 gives 0.03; 24.2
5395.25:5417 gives 0.10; 22.7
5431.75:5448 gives 0.07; 23.4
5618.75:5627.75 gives -0.01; 25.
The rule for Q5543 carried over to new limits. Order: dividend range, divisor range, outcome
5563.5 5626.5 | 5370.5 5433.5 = 1.12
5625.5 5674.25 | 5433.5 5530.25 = 1.10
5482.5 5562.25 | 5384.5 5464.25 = 1.11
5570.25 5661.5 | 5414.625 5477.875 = 1.13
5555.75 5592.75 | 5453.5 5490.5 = 1.07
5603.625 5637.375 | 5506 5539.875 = 1.06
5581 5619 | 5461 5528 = 1.06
